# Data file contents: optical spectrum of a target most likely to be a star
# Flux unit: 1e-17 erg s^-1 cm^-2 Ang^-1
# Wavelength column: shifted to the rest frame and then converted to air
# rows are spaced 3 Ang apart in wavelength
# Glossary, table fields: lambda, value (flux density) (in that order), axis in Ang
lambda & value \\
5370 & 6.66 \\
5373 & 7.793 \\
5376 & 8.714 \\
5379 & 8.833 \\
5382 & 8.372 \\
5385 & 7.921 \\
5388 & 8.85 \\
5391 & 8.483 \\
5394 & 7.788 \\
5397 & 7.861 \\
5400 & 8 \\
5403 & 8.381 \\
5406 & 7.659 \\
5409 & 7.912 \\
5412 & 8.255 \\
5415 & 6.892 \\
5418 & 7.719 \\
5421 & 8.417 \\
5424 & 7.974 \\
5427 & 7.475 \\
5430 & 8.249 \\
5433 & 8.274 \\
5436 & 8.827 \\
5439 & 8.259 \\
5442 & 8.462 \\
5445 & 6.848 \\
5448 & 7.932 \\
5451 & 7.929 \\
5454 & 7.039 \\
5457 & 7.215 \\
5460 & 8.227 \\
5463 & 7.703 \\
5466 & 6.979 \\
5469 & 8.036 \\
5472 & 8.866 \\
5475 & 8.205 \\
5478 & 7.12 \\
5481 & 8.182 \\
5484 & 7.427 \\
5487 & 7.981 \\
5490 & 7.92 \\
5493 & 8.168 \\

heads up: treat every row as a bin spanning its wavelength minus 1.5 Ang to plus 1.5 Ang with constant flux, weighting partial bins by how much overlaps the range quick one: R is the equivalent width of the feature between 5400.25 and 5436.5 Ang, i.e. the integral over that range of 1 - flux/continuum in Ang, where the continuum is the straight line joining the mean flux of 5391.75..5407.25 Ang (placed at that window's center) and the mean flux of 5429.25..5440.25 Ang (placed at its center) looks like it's 1.0 Ang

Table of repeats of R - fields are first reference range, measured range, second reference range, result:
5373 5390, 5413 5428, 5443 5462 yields 0.5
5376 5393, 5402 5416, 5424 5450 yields 0.8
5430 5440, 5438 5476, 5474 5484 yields 1.3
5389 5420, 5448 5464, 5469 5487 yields 0.6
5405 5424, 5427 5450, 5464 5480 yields -0.7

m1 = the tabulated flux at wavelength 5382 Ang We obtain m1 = 8.372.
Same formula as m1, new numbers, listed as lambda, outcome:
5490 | 7.92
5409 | 7.912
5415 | 6.892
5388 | 8.85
